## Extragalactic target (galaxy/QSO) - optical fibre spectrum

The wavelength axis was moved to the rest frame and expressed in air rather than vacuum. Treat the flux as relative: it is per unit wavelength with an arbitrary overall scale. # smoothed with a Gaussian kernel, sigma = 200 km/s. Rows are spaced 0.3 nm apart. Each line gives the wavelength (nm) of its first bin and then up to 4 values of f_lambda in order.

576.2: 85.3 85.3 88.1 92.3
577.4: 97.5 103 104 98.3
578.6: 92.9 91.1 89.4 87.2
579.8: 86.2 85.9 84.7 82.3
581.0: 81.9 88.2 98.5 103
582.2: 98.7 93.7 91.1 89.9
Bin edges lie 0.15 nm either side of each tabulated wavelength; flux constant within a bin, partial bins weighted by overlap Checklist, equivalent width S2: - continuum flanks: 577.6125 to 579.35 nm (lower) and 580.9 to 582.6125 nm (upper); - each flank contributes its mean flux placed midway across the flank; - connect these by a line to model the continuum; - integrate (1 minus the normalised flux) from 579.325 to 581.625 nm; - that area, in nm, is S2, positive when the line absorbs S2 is 0.21 nm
